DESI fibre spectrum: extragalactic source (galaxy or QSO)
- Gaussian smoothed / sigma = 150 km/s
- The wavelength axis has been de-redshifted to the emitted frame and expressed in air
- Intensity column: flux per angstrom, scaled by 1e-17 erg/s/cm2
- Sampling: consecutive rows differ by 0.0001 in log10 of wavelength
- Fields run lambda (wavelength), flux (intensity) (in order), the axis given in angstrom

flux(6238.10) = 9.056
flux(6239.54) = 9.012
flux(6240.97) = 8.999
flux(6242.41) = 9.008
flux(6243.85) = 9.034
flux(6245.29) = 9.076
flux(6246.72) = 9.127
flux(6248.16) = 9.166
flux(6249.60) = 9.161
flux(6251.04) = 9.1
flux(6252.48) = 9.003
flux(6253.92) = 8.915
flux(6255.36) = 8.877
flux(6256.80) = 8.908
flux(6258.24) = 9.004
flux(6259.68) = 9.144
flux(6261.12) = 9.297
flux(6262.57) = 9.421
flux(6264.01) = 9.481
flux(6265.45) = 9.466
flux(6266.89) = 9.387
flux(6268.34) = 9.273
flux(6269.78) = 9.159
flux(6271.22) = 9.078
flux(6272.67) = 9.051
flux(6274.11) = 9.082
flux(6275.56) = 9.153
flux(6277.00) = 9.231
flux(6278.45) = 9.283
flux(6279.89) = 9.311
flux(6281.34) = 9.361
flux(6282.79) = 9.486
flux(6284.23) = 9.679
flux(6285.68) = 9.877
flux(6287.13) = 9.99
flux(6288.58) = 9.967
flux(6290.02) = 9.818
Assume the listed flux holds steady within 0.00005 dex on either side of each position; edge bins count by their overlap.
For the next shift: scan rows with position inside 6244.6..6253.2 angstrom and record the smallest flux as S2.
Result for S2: 9.003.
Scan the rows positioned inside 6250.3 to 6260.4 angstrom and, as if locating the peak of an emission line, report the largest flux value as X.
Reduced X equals 9.144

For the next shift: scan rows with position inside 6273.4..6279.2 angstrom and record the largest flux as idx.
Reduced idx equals 9.283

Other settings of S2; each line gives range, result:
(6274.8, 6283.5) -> 9.153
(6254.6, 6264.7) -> 8.877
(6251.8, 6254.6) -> 8.915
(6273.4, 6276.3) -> 9.082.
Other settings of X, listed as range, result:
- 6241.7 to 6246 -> 9.076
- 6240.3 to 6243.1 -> 9.008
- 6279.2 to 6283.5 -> 9.486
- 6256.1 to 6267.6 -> 9.481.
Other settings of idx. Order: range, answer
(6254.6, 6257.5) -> 8.908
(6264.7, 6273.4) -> 9.466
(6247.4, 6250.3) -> 9.166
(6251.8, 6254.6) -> 9.003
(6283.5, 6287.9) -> 9.99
